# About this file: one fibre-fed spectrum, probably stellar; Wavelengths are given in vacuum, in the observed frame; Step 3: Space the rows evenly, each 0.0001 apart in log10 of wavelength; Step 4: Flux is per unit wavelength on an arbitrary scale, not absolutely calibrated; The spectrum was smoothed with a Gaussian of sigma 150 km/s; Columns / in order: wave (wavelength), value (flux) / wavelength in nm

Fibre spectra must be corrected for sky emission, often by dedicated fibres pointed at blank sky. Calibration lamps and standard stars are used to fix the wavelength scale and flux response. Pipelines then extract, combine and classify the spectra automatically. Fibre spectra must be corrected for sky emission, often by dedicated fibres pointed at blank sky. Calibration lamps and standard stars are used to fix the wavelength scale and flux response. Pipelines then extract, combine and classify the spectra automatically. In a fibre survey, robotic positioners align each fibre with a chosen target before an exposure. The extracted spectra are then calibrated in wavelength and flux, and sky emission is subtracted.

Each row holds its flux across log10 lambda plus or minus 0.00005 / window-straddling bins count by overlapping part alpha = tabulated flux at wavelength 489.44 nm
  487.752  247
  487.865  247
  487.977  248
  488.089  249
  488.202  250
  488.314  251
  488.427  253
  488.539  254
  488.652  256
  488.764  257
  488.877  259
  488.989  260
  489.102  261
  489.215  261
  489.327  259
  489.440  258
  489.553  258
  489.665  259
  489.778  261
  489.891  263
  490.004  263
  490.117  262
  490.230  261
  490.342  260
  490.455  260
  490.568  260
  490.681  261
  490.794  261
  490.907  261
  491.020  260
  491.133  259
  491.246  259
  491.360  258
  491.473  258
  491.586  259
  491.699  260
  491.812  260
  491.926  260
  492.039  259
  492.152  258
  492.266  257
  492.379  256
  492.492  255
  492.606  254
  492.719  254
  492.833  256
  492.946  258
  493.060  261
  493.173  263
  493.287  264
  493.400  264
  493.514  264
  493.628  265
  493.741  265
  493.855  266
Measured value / 258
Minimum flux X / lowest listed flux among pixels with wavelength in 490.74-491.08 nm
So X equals 260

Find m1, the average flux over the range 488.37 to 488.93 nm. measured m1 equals 256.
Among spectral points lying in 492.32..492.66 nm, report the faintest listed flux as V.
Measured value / 254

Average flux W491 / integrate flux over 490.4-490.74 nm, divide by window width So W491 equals 260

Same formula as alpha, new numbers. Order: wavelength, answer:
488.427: 253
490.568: 260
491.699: 260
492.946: 258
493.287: 264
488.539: 254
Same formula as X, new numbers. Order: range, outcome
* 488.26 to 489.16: 251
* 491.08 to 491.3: 259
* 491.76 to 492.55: 255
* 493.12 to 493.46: 263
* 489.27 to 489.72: 258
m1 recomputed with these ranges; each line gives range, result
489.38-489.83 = 259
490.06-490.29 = 262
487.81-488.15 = 248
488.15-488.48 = 251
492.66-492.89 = 255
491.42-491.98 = 259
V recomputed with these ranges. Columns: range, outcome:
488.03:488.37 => 249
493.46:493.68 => 264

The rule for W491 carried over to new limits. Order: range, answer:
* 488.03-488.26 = 250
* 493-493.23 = 262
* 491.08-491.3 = 259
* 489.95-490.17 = 262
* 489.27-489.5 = 259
